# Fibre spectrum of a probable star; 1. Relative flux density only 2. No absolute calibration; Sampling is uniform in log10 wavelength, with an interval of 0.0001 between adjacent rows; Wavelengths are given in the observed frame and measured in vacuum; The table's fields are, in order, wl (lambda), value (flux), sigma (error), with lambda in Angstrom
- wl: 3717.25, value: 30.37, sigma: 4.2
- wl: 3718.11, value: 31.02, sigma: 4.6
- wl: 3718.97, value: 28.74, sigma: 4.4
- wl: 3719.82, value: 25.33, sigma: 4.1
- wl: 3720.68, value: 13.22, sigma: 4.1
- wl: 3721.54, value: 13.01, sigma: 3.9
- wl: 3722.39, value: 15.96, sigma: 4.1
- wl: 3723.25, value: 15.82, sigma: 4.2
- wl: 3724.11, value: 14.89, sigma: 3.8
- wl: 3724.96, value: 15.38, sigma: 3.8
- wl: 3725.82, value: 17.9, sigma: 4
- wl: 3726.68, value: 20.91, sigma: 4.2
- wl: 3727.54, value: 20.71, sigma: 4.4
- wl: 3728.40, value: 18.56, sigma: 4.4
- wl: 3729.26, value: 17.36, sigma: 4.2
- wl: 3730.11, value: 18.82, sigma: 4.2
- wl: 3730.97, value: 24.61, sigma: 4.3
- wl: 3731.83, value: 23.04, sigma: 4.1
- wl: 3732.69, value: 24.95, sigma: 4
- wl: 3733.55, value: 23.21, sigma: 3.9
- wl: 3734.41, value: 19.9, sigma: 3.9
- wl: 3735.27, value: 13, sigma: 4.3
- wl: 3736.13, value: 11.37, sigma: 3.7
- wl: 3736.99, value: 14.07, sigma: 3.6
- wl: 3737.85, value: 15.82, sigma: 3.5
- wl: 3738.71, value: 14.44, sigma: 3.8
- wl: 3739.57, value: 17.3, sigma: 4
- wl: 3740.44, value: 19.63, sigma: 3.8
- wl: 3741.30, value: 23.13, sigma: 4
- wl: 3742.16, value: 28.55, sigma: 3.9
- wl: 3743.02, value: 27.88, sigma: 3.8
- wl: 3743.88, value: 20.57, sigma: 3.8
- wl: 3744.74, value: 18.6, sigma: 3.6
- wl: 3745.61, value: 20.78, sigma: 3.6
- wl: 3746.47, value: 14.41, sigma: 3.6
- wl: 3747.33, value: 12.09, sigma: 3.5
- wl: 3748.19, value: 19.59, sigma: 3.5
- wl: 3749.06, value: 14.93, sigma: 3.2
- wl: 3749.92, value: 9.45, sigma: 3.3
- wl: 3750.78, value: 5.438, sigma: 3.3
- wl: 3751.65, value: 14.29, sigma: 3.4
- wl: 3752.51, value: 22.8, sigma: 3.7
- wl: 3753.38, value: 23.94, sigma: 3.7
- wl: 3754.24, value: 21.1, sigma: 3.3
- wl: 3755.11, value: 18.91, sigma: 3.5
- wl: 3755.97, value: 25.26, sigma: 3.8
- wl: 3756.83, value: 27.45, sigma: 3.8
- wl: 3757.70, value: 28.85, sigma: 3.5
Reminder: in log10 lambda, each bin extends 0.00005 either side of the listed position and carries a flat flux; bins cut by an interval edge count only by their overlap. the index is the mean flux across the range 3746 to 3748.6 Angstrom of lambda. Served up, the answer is 15.5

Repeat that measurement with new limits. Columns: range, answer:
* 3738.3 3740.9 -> 17.2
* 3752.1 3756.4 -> 22.4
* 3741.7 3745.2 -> 23.9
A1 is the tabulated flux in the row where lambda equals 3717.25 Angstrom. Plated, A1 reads 30.37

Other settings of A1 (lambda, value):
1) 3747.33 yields 12.09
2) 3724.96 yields 15.38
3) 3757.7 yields 28.85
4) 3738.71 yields 14.44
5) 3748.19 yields 19.59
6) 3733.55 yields 23.21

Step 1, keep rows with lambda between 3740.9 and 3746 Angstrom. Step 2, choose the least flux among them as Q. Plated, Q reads 18.6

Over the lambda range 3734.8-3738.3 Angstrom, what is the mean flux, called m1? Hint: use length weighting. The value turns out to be 13.7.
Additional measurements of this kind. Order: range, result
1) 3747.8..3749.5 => 17.1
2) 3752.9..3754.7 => 22.4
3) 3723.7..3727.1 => 17.3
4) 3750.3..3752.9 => 14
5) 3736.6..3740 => 15.4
